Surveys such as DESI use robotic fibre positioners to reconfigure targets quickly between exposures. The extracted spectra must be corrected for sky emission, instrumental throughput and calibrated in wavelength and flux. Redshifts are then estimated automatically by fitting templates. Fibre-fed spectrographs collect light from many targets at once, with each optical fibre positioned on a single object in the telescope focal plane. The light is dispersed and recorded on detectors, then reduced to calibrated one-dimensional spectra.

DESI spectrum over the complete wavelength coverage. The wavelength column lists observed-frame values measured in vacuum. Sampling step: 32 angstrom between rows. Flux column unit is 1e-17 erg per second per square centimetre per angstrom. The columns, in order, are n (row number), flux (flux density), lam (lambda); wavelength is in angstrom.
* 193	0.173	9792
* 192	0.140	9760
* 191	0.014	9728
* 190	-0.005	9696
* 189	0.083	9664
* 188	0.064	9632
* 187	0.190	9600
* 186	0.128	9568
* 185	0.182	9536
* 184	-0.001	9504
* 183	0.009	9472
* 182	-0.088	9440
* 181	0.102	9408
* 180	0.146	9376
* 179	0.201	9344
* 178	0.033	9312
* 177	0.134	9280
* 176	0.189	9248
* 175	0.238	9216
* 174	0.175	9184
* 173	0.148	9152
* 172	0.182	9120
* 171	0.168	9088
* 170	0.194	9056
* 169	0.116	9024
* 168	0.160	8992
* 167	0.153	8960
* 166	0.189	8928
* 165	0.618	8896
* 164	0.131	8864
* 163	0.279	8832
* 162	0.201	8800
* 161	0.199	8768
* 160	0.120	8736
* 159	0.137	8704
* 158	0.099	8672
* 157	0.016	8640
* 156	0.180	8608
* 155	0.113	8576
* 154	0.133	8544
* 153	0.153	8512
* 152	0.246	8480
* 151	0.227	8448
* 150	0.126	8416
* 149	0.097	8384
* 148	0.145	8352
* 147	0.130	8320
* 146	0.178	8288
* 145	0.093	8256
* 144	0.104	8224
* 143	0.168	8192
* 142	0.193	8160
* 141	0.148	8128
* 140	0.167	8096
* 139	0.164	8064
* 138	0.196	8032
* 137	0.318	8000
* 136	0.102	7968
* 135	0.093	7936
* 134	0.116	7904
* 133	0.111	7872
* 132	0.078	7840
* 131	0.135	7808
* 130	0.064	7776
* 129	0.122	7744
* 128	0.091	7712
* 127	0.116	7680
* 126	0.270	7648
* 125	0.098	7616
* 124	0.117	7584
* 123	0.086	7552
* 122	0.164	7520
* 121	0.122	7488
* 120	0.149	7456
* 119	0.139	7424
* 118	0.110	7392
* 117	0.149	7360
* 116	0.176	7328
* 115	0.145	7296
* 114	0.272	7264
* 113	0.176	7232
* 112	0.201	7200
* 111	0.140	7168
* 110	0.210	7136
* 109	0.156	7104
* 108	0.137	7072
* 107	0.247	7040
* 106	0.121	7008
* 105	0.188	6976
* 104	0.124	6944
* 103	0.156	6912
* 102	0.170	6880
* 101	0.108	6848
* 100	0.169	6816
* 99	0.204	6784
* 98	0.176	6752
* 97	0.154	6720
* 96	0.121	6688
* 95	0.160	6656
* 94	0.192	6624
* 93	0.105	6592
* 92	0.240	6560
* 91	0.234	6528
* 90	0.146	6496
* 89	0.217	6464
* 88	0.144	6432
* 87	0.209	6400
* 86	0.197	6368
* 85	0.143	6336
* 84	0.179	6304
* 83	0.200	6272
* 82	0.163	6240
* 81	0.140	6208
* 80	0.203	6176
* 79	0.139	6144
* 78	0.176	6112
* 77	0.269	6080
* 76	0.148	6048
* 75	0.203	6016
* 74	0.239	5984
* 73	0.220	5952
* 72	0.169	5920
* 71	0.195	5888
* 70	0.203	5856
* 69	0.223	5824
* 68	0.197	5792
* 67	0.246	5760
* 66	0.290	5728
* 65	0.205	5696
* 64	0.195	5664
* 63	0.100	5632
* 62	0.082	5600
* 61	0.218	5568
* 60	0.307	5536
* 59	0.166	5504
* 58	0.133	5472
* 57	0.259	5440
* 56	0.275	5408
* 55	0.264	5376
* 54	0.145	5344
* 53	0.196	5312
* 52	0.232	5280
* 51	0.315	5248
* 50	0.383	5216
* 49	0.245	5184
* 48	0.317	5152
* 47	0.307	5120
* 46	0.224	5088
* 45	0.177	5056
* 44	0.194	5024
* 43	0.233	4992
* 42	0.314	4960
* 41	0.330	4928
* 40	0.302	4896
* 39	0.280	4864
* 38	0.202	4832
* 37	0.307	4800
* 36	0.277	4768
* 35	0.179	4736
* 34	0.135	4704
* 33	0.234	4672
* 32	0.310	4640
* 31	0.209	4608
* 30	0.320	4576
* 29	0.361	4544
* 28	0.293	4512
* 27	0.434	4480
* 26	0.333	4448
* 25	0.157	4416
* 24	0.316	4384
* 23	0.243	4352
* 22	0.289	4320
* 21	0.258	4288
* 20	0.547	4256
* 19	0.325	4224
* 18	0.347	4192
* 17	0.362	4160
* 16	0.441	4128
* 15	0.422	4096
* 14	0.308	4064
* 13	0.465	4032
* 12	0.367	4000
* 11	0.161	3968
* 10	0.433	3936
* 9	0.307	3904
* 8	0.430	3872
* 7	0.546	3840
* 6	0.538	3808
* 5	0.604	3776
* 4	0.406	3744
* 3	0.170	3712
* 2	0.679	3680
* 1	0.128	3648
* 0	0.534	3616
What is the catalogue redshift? 1.39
